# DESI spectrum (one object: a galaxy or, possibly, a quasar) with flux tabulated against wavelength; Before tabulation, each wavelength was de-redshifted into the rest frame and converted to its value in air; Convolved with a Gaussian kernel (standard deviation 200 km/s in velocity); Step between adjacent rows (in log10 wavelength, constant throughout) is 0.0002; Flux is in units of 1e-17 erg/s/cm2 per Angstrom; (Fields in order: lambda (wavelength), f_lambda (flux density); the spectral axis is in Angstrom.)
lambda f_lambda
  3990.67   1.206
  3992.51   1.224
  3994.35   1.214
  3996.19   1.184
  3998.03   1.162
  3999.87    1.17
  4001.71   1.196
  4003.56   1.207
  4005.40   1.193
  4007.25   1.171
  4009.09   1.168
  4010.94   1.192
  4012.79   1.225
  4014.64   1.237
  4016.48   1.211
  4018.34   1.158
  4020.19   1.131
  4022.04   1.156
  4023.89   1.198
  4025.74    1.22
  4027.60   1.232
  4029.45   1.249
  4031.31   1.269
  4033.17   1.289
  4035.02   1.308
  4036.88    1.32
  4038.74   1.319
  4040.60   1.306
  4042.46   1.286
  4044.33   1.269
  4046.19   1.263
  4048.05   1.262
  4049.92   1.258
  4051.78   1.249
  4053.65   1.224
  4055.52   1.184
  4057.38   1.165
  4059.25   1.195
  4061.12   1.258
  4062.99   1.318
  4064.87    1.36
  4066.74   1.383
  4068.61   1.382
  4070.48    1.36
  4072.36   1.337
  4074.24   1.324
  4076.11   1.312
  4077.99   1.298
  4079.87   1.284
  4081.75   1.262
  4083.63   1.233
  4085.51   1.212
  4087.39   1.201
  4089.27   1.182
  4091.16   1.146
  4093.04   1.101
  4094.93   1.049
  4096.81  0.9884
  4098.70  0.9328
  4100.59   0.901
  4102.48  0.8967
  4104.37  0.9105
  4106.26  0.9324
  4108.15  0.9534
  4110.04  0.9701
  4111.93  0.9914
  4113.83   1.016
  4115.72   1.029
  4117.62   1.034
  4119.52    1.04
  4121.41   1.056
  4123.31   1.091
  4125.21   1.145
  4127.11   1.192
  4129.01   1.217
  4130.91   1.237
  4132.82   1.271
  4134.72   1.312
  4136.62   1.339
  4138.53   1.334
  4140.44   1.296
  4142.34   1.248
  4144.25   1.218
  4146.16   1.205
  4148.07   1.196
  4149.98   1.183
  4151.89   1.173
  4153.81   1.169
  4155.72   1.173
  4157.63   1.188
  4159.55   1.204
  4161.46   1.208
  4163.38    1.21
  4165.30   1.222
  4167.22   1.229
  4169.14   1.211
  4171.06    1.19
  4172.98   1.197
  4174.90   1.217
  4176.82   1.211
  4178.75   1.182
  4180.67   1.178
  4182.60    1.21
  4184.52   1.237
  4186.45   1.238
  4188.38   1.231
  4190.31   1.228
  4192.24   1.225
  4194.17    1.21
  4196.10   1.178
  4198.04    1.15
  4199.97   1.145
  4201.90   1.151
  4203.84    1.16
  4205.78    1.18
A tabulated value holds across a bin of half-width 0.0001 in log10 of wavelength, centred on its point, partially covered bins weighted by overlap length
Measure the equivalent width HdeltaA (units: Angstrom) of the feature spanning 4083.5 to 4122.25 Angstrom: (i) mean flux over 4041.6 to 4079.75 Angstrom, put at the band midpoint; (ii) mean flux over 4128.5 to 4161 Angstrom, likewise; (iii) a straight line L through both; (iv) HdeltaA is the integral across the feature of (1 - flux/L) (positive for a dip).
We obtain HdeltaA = 7.0 Angstrom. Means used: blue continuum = 1.28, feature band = 1.03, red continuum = 1.23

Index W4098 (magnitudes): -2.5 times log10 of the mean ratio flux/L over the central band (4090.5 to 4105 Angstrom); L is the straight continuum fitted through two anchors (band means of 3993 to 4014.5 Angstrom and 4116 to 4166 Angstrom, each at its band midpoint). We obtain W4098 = 0.20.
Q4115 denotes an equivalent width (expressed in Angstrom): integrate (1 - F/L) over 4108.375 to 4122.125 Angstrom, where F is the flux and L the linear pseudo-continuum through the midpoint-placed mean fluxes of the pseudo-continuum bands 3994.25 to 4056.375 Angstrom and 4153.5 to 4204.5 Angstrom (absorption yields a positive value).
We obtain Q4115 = 2.21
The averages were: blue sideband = 1.23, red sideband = 1.2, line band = 1.02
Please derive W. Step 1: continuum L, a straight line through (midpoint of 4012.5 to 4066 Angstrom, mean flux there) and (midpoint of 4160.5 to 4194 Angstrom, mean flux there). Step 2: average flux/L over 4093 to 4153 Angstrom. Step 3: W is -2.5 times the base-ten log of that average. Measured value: 0.11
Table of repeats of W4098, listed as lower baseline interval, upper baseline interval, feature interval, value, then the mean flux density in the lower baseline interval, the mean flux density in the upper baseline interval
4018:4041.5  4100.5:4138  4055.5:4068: -0.08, 1.25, 1.08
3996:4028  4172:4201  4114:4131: 0.09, 1.19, 1.2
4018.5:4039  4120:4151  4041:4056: -0.01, 1.24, 1.22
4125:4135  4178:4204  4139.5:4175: 0.01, 1.23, 1.2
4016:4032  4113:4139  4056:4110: 0.01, 1.2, 1.16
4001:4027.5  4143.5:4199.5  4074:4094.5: -0.03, 1.19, 1.2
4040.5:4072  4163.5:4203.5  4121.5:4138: 0.01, 1.28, 1.2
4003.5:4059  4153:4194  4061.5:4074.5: -0.10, 1.23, 1.21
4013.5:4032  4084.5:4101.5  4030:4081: -0.13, 1.21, 1.08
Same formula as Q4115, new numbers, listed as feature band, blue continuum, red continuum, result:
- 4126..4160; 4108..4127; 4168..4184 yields -3.7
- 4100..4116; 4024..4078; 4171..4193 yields 3.8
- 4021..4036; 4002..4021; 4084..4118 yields -1.1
